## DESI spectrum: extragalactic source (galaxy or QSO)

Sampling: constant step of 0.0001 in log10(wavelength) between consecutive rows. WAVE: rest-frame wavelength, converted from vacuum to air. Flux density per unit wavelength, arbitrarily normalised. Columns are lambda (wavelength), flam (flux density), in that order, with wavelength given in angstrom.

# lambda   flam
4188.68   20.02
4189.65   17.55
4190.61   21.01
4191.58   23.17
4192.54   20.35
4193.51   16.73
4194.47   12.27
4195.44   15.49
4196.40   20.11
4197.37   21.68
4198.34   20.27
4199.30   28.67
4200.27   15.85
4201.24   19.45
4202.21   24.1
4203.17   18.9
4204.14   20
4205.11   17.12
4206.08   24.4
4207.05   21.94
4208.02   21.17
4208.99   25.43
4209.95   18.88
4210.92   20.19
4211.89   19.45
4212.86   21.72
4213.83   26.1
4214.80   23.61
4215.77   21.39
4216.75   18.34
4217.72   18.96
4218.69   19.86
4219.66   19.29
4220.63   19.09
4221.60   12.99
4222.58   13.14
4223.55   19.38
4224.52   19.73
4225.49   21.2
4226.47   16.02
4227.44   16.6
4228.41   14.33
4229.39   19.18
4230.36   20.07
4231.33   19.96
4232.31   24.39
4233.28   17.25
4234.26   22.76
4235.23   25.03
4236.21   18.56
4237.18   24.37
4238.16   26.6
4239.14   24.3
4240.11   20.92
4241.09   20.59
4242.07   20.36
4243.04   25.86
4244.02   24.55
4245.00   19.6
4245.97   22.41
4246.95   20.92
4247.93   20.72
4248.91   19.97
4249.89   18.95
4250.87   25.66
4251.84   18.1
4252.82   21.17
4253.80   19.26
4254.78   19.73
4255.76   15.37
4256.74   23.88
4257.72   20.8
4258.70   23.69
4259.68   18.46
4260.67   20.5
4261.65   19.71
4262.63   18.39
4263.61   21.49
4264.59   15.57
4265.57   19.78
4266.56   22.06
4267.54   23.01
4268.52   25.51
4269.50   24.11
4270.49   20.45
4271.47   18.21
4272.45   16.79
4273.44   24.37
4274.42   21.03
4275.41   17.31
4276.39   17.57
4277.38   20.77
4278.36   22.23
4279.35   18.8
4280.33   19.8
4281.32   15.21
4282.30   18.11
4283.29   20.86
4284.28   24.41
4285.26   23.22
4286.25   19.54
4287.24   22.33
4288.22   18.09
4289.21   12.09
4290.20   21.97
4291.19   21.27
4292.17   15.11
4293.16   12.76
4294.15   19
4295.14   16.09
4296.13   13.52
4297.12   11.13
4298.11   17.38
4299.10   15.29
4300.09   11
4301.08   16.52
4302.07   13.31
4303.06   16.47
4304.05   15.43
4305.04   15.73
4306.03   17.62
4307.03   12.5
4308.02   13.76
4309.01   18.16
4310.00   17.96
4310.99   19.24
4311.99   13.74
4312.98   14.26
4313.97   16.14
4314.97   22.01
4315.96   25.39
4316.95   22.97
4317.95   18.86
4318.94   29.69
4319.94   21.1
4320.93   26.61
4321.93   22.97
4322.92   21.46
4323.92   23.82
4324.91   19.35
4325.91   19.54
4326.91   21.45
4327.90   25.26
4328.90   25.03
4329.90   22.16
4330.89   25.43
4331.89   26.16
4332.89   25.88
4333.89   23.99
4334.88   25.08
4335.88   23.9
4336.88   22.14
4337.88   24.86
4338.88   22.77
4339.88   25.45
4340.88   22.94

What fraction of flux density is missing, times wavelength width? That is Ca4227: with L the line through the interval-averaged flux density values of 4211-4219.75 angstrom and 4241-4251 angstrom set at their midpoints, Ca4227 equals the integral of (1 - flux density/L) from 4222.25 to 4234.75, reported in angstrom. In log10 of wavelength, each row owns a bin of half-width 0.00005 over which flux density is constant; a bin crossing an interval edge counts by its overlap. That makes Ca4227 1.4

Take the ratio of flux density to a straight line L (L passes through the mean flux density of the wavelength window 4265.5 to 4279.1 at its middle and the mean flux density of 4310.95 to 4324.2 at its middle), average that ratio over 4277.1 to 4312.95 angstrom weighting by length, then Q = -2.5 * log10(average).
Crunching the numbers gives 0.22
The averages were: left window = 20.9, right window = 21.3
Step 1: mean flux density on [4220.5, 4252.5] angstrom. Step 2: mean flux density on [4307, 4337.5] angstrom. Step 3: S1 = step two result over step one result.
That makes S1 1.1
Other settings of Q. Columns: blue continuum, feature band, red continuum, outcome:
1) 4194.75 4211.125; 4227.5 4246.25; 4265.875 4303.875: -0.09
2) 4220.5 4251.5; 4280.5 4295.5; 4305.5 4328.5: 0.09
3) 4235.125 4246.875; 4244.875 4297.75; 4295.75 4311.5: -0.03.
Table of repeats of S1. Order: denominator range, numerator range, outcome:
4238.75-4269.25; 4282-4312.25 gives 0.80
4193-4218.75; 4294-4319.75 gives 0.83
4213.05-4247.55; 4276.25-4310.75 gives 0.84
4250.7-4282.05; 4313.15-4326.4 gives 1.09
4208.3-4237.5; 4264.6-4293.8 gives 1.00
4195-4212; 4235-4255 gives 1.05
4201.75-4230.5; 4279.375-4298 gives 0.91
